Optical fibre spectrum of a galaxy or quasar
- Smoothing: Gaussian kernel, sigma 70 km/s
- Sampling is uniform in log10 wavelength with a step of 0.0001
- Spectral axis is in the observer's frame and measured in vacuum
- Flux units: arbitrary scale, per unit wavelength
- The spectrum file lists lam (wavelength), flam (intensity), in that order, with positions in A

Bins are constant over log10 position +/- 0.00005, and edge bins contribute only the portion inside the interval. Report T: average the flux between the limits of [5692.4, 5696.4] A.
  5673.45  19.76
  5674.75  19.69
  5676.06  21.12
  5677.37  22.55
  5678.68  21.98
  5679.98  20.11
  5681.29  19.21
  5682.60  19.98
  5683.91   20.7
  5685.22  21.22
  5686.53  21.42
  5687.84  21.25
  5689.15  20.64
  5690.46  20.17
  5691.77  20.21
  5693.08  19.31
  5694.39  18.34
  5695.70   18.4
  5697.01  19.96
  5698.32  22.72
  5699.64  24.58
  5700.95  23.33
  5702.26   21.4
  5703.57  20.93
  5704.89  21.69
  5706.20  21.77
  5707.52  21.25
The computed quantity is 18.7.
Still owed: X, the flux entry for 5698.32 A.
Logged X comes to 22.72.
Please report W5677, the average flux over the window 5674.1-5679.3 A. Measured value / 21.3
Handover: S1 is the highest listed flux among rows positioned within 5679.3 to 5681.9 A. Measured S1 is 20.11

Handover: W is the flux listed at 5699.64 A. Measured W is 24.58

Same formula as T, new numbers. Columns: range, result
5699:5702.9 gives 23.1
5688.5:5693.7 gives 20.1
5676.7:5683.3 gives 20.8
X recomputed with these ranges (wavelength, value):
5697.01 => 19.96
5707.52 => 21.25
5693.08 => 19.31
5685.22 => 21.22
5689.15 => 20.64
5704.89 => 21.69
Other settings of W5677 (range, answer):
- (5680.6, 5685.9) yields 20.3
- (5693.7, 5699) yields 19.9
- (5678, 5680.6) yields 21.1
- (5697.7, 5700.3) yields 23.6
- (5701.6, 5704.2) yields 21.2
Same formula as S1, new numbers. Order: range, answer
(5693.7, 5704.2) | 24.58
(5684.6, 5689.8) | 21.42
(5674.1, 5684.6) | 22.55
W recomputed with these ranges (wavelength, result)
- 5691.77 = 20.21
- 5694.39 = 18.34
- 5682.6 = 19.98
